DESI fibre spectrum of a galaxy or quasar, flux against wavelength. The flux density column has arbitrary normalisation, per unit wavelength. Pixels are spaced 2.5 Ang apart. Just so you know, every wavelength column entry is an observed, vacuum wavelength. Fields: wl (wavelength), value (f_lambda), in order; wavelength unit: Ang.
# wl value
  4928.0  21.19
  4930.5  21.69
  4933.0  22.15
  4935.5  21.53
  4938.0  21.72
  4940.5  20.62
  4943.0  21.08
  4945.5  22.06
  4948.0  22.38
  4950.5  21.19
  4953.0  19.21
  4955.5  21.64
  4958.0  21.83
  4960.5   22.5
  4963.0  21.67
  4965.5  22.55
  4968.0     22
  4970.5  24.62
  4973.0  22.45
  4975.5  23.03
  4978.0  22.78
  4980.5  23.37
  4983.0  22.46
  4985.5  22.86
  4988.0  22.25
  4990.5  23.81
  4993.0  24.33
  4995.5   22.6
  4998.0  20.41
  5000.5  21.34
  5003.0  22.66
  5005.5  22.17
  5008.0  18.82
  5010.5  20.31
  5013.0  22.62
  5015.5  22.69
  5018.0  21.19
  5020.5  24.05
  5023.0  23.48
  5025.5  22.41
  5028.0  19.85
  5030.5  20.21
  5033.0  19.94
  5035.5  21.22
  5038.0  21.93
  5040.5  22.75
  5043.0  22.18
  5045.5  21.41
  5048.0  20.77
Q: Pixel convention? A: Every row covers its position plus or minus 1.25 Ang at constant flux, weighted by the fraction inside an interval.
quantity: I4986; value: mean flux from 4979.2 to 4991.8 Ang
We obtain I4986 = 23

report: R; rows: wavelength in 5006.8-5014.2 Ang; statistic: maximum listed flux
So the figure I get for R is 22.62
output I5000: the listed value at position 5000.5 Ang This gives 21.34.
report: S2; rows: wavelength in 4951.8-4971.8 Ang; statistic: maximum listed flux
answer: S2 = 24.62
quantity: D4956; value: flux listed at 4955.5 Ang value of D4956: 21.64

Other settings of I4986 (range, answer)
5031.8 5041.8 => 21.5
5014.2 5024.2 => 22.8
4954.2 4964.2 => 21.9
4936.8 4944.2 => 21.1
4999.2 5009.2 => 21.3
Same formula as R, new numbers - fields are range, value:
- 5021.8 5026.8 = 23.48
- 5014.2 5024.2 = 24.05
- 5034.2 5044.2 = 22.75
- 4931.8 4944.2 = 22.15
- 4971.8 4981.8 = 23.37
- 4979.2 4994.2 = 24.33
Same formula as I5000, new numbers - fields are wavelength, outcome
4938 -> 21.72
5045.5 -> 21.41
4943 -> 21.08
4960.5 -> 22.5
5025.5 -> 22.41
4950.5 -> 21.19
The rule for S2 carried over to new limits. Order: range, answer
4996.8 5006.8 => 22.66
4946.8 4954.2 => 22.38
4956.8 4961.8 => 22.5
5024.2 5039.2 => 22.41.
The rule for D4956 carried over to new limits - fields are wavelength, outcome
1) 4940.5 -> 20.62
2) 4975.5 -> 23.03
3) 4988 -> 22.25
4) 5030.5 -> 20.21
